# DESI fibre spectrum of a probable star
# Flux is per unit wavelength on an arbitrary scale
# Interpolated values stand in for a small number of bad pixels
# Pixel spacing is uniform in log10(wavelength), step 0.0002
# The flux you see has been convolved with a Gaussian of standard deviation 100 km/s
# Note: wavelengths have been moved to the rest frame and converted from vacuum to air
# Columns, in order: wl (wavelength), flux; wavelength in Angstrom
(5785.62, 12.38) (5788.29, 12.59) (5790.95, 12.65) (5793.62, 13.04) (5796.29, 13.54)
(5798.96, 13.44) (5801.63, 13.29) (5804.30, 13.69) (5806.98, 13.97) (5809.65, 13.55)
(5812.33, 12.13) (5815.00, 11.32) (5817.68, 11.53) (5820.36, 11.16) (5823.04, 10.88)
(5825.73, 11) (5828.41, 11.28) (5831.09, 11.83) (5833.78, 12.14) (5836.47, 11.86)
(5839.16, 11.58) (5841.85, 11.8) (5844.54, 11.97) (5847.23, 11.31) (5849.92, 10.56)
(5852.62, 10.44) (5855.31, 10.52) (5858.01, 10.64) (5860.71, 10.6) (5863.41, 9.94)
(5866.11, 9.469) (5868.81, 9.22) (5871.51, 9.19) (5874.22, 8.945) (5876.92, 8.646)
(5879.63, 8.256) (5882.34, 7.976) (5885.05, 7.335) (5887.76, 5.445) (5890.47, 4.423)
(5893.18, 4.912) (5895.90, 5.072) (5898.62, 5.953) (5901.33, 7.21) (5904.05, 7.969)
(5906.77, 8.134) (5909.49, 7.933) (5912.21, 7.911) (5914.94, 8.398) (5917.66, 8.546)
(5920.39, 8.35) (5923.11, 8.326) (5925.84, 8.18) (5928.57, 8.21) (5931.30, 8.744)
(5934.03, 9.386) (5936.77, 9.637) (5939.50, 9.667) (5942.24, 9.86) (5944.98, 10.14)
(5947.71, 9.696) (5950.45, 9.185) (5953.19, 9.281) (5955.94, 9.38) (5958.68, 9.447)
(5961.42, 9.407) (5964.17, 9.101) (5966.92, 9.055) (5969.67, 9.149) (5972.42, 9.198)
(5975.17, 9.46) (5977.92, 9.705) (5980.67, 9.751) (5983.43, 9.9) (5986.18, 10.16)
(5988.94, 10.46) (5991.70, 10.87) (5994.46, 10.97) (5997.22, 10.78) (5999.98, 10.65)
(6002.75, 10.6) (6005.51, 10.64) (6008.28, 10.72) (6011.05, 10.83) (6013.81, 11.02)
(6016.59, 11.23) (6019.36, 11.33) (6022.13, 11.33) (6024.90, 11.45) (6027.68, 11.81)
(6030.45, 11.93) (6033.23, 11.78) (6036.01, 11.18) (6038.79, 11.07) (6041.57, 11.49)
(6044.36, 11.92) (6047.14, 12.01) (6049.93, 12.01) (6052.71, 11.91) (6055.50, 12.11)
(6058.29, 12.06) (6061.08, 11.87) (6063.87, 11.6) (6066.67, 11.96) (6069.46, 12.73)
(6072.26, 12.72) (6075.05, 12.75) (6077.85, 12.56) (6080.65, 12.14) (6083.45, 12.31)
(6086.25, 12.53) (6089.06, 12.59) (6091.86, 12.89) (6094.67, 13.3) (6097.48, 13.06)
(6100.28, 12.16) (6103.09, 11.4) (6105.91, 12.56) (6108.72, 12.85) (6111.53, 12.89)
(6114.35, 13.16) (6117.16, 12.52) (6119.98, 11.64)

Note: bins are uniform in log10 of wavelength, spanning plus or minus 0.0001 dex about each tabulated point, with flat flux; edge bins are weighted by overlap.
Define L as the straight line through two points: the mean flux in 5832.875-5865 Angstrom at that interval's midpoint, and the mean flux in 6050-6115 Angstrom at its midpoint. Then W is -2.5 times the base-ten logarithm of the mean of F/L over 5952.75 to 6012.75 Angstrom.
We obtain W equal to 0.19 mag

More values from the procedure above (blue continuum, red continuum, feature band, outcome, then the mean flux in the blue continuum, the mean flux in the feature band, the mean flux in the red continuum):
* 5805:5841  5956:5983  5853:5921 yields 0.319 mag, 11.9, 8.07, 9.38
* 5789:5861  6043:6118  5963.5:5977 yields 0.304 mag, 11.9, 9.21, 12.4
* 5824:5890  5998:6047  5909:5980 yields 0.176 mag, 10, 9.07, 11.2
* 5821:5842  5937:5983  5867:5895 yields 0.402 mag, 11.5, 7.43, 9.48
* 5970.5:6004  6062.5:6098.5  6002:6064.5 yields -0.013 mag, 10.2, 11.5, 12.5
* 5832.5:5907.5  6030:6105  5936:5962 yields 0.073 mag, 8.98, 9.58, 12.2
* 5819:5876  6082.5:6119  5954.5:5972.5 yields 0.247 mag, 10.8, 9.25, 12.6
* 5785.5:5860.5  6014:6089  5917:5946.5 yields 0.305 mag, 12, 9.02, 11.9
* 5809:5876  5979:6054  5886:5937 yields 0.422 mag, 11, 7.47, 11.1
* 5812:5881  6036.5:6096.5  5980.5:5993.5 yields 0.135 mag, 10.7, 10.3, 12.2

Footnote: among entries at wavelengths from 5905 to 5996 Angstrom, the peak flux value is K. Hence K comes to 10.97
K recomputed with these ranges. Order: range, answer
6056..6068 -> 12.06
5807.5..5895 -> 13.55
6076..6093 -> 12.89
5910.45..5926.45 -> 8.546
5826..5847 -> 12.14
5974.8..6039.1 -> 11.93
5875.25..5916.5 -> 8.646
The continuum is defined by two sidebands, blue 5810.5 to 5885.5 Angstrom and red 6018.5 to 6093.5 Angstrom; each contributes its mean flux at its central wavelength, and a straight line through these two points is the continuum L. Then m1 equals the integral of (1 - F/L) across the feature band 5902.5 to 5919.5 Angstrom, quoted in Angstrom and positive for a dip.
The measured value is 4.39 Angstrom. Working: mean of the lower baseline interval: 10.5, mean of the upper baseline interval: 12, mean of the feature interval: 8.14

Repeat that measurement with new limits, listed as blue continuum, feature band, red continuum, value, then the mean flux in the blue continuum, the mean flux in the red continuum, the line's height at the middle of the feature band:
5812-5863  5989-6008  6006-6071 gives 1.33 Angstrom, 11.2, 11.6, 11.5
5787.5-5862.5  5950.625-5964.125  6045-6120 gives 3.14 Angstrom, 11.9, 12.4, 12.2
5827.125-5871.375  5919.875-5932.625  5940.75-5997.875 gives 2.26 Angstrom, 10.9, 9.75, 10.2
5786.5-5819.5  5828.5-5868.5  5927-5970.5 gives 2.61 Angstrom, 12.9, 9.33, 11.8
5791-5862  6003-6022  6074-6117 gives 2.18 Angstrom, 11.9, 12.6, 12.4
